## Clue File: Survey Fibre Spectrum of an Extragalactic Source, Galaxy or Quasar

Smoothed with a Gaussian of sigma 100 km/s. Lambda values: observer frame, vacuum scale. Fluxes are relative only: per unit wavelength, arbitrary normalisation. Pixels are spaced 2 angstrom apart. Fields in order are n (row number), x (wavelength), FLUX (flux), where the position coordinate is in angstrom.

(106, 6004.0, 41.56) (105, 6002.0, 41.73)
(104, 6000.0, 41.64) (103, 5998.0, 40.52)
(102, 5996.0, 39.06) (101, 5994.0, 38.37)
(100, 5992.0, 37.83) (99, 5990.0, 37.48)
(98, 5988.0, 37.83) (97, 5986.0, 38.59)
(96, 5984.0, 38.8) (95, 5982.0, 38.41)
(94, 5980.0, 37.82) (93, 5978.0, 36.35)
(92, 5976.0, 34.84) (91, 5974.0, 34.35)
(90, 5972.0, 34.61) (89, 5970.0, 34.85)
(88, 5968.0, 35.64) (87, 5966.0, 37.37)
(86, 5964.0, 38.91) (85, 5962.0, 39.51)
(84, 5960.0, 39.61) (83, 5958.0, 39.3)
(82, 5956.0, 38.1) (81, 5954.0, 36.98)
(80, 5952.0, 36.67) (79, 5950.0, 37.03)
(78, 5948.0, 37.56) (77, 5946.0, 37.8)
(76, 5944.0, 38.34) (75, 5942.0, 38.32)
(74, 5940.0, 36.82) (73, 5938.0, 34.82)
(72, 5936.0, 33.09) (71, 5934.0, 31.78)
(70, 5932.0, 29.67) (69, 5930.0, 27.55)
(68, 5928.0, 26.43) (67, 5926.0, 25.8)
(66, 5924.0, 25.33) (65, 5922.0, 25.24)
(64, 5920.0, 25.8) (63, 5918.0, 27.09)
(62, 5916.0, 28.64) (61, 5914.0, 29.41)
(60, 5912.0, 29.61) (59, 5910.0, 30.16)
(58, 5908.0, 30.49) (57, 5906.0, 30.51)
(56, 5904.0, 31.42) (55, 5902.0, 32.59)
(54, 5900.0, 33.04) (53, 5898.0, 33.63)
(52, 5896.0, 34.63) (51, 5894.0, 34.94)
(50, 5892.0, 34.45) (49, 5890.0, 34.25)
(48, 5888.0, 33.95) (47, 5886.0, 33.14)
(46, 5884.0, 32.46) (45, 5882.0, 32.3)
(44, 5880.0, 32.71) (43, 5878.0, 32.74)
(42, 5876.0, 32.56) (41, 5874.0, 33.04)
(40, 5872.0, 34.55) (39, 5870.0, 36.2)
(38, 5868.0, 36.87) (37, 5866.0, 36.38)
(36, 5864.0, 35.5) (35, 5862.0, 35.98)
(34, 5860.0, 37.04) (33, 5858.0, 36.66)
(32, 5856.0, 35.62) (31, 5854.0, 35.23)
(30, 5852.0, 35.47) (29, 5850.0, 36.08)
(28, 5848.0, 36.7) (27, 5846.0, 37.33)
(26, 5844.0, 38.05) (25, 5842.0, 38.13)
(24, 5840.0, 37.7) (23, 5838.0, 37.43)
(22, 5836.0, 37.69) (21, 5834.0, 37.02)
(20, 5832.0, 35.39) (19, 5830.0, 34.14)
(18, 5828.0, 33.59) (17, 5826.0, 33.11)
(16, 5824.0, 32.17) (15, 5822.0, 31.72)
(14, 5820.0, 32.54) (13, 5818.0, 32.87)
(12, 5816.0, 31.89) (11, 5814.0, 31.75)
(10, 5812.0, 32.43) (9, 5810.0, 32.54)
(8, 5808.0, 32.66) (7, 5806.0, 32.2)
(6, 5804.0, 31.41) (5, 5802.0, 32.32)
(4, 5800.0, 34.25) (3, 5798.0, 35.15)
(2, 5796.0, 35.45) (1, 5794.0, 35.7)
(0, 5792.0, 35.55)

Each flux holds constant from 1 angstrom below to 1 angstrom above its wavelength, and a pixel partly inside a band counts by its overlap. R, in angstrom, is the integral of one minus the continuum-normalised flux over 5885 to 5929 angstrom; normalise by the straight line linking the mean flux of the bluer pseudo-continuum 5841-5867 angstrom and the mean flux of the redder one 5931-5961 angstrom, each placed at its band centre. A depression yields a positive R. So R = 7.2 angstrom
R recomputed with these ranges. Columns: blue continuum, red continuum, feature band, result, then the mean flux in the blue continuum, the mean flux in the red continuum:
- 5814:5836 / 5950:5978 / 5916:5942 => 4.8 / 33.6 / 37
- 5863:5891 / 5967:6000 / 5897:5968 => 5.5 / 34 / 37.3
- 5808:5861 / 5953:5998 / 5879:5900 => 1.4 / 35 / 37.5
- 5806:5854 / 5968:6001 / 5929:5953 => 1.2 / 34.7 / 37.5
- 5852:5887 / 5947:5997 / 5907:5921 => 2.8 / 34.7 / 37.4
